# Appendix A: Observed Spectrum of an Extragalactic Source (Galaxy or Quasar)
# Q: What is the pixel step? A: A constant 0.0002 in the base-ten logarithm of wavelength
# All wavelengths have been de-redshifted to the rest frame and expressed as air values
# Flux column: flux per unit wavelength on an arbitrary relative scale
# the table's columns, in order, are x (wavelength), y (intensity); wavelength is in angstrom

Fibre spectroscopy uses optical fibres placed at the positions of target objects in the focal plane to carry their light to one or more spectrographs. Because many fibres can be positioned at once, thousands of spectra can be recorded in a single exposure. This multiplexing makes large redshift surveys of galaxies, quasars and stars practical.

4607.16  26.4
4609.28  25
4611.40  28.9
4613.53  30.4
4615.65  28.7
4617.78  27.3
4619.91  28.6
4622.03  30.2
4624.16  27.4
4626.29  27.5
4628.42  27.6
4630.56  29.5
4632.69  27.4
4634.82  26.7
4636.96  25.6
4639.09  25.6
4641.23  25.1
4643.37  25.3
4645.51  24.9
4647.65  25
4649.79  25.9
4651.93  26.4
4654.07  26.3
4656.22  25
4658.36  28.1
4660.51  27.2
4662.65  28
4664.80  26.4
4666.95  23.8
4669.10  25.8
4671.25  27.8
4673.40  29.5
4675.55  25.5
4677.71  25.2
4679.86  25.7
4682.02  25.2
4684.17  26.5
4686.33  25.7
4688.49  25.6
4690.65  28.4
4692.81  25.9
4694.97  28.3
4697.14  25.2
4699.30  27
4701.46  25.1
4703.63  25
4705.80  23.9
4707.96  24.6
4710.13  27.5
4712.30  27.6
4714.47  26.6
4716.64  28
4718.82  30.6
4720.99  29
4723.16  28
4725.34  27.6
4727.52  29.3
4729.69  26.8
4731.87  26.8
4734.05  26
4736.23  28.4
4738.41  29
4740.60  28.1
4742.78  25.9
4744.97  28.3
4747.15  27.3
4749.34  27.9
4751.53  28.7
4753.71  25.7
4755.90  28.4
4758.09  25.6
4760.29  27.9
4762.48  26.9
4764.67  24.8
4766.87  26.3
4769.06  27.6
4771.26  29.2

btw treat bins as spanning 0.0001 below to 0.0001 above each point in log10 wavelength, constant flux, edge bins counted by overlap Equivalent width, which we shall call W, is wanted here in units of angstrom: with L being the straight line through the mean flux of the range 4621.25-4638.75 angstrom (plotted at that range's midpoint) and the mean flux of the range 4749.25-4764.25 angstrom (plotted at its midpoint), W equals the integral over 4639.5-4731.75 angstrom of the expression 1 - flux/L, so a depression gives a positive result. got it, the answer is 2.9 angstrom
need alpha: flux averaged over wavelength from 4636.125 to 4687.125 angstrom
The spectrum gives 26.1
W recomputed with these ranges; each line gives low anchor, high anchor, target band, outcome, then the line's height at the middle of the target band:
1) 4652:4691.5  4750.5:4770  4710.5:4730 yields -1.1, 26.7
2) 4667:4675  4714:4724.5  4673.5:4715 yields 2.5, 27.8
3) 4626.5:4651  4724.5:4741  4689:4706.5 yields 0.7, 27.2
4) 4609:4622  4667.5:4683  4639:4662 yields 1.1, 27.2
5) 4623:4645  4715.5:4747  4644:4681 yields 1.1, 27.1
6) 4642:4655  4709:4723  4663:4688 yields 0.5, 26.6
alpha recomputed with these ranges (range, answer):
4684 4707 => 26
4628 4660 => 26.3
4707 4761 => 27.6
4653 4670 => 26.3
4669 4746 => 26.9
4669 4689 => 26.3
